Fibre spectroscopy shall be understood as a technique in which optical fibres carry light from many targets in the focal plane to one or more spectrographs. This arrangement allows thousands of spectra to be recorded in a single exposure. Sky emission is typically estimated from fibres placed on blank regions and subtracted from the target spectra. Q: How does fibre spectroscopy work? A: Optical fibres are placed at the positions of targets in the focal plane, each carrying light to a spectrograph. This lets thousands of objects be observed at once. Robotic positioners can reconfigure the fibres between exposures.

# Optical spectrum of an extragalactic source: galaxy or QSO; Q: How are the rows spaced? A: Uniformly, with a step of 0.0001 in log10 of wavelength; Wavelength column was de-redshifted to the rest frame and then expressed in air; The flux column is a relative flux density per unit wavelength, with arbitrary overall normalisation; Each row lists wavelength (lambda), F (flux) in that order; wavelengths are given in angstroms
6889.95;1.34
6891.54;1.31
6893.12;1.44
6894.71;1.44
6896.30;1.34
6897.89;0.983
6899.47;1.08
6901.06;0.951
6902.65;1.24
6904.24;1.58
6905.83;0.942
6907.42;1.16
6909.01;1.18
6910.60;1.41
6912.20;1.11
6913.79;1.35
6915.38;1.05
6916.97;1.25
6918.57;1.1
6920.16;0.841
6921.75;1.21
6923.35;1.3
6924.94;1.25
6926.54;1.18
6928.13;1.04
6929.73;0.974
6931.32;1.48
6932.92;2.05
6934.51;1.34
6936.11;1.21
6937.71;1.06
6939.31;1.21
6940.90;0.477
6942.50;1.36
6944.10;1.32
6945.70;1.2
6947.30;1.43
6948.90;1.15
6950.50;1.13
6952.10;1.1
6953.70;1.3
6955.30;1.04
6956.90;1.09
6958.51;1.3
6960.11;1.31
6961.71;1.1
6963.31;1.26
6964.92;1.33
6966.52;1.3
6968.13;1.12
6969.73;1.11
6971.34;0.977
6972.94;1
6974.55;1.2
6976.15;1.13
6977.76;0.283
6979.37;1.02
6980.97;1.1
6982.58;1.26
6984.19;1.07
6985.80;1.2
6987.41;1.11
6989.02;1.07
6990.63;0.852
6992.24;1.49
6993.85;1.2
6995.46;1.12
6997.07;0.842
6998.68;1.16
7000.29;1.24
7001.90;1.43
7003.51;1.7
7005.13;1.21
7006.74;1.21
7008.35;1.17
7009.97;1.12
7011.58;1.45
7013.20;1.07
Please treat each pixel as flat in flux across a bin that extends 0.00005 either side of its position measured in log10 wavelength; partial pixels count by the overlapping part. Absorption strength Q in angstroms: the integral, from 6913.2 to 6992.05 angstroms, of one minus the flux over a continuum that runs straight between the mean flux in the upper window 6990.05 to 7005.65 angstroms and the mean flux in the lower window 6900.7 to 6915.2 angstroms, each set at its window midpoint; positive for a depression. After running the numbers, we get 4.2 angstroms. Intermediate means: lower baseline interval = 1.21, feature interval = 1.16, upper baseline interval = 1.23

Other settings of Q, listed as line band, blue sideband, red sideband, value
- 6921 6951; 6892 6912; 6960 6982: -1.95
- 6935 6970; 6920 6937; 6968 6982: -1.74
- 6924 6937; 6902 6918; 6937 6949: -1.49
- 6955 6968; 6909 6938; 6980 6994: -0.40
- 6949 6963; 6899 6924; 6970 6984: -1.54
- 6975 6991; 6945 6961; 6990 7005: 2.67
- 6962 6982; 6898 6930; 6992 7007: 2.46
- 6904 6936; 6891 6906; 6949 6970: -0.25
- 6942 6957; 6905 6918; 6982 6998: -0.83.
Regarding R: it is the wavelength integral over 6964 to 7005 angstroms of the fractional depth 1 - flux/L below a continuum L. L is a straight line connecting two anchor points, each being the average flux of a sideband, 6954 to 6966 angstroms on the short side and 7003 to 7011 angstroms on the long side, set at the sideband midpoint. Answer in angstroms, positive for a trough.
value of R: 3.6 angstroms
